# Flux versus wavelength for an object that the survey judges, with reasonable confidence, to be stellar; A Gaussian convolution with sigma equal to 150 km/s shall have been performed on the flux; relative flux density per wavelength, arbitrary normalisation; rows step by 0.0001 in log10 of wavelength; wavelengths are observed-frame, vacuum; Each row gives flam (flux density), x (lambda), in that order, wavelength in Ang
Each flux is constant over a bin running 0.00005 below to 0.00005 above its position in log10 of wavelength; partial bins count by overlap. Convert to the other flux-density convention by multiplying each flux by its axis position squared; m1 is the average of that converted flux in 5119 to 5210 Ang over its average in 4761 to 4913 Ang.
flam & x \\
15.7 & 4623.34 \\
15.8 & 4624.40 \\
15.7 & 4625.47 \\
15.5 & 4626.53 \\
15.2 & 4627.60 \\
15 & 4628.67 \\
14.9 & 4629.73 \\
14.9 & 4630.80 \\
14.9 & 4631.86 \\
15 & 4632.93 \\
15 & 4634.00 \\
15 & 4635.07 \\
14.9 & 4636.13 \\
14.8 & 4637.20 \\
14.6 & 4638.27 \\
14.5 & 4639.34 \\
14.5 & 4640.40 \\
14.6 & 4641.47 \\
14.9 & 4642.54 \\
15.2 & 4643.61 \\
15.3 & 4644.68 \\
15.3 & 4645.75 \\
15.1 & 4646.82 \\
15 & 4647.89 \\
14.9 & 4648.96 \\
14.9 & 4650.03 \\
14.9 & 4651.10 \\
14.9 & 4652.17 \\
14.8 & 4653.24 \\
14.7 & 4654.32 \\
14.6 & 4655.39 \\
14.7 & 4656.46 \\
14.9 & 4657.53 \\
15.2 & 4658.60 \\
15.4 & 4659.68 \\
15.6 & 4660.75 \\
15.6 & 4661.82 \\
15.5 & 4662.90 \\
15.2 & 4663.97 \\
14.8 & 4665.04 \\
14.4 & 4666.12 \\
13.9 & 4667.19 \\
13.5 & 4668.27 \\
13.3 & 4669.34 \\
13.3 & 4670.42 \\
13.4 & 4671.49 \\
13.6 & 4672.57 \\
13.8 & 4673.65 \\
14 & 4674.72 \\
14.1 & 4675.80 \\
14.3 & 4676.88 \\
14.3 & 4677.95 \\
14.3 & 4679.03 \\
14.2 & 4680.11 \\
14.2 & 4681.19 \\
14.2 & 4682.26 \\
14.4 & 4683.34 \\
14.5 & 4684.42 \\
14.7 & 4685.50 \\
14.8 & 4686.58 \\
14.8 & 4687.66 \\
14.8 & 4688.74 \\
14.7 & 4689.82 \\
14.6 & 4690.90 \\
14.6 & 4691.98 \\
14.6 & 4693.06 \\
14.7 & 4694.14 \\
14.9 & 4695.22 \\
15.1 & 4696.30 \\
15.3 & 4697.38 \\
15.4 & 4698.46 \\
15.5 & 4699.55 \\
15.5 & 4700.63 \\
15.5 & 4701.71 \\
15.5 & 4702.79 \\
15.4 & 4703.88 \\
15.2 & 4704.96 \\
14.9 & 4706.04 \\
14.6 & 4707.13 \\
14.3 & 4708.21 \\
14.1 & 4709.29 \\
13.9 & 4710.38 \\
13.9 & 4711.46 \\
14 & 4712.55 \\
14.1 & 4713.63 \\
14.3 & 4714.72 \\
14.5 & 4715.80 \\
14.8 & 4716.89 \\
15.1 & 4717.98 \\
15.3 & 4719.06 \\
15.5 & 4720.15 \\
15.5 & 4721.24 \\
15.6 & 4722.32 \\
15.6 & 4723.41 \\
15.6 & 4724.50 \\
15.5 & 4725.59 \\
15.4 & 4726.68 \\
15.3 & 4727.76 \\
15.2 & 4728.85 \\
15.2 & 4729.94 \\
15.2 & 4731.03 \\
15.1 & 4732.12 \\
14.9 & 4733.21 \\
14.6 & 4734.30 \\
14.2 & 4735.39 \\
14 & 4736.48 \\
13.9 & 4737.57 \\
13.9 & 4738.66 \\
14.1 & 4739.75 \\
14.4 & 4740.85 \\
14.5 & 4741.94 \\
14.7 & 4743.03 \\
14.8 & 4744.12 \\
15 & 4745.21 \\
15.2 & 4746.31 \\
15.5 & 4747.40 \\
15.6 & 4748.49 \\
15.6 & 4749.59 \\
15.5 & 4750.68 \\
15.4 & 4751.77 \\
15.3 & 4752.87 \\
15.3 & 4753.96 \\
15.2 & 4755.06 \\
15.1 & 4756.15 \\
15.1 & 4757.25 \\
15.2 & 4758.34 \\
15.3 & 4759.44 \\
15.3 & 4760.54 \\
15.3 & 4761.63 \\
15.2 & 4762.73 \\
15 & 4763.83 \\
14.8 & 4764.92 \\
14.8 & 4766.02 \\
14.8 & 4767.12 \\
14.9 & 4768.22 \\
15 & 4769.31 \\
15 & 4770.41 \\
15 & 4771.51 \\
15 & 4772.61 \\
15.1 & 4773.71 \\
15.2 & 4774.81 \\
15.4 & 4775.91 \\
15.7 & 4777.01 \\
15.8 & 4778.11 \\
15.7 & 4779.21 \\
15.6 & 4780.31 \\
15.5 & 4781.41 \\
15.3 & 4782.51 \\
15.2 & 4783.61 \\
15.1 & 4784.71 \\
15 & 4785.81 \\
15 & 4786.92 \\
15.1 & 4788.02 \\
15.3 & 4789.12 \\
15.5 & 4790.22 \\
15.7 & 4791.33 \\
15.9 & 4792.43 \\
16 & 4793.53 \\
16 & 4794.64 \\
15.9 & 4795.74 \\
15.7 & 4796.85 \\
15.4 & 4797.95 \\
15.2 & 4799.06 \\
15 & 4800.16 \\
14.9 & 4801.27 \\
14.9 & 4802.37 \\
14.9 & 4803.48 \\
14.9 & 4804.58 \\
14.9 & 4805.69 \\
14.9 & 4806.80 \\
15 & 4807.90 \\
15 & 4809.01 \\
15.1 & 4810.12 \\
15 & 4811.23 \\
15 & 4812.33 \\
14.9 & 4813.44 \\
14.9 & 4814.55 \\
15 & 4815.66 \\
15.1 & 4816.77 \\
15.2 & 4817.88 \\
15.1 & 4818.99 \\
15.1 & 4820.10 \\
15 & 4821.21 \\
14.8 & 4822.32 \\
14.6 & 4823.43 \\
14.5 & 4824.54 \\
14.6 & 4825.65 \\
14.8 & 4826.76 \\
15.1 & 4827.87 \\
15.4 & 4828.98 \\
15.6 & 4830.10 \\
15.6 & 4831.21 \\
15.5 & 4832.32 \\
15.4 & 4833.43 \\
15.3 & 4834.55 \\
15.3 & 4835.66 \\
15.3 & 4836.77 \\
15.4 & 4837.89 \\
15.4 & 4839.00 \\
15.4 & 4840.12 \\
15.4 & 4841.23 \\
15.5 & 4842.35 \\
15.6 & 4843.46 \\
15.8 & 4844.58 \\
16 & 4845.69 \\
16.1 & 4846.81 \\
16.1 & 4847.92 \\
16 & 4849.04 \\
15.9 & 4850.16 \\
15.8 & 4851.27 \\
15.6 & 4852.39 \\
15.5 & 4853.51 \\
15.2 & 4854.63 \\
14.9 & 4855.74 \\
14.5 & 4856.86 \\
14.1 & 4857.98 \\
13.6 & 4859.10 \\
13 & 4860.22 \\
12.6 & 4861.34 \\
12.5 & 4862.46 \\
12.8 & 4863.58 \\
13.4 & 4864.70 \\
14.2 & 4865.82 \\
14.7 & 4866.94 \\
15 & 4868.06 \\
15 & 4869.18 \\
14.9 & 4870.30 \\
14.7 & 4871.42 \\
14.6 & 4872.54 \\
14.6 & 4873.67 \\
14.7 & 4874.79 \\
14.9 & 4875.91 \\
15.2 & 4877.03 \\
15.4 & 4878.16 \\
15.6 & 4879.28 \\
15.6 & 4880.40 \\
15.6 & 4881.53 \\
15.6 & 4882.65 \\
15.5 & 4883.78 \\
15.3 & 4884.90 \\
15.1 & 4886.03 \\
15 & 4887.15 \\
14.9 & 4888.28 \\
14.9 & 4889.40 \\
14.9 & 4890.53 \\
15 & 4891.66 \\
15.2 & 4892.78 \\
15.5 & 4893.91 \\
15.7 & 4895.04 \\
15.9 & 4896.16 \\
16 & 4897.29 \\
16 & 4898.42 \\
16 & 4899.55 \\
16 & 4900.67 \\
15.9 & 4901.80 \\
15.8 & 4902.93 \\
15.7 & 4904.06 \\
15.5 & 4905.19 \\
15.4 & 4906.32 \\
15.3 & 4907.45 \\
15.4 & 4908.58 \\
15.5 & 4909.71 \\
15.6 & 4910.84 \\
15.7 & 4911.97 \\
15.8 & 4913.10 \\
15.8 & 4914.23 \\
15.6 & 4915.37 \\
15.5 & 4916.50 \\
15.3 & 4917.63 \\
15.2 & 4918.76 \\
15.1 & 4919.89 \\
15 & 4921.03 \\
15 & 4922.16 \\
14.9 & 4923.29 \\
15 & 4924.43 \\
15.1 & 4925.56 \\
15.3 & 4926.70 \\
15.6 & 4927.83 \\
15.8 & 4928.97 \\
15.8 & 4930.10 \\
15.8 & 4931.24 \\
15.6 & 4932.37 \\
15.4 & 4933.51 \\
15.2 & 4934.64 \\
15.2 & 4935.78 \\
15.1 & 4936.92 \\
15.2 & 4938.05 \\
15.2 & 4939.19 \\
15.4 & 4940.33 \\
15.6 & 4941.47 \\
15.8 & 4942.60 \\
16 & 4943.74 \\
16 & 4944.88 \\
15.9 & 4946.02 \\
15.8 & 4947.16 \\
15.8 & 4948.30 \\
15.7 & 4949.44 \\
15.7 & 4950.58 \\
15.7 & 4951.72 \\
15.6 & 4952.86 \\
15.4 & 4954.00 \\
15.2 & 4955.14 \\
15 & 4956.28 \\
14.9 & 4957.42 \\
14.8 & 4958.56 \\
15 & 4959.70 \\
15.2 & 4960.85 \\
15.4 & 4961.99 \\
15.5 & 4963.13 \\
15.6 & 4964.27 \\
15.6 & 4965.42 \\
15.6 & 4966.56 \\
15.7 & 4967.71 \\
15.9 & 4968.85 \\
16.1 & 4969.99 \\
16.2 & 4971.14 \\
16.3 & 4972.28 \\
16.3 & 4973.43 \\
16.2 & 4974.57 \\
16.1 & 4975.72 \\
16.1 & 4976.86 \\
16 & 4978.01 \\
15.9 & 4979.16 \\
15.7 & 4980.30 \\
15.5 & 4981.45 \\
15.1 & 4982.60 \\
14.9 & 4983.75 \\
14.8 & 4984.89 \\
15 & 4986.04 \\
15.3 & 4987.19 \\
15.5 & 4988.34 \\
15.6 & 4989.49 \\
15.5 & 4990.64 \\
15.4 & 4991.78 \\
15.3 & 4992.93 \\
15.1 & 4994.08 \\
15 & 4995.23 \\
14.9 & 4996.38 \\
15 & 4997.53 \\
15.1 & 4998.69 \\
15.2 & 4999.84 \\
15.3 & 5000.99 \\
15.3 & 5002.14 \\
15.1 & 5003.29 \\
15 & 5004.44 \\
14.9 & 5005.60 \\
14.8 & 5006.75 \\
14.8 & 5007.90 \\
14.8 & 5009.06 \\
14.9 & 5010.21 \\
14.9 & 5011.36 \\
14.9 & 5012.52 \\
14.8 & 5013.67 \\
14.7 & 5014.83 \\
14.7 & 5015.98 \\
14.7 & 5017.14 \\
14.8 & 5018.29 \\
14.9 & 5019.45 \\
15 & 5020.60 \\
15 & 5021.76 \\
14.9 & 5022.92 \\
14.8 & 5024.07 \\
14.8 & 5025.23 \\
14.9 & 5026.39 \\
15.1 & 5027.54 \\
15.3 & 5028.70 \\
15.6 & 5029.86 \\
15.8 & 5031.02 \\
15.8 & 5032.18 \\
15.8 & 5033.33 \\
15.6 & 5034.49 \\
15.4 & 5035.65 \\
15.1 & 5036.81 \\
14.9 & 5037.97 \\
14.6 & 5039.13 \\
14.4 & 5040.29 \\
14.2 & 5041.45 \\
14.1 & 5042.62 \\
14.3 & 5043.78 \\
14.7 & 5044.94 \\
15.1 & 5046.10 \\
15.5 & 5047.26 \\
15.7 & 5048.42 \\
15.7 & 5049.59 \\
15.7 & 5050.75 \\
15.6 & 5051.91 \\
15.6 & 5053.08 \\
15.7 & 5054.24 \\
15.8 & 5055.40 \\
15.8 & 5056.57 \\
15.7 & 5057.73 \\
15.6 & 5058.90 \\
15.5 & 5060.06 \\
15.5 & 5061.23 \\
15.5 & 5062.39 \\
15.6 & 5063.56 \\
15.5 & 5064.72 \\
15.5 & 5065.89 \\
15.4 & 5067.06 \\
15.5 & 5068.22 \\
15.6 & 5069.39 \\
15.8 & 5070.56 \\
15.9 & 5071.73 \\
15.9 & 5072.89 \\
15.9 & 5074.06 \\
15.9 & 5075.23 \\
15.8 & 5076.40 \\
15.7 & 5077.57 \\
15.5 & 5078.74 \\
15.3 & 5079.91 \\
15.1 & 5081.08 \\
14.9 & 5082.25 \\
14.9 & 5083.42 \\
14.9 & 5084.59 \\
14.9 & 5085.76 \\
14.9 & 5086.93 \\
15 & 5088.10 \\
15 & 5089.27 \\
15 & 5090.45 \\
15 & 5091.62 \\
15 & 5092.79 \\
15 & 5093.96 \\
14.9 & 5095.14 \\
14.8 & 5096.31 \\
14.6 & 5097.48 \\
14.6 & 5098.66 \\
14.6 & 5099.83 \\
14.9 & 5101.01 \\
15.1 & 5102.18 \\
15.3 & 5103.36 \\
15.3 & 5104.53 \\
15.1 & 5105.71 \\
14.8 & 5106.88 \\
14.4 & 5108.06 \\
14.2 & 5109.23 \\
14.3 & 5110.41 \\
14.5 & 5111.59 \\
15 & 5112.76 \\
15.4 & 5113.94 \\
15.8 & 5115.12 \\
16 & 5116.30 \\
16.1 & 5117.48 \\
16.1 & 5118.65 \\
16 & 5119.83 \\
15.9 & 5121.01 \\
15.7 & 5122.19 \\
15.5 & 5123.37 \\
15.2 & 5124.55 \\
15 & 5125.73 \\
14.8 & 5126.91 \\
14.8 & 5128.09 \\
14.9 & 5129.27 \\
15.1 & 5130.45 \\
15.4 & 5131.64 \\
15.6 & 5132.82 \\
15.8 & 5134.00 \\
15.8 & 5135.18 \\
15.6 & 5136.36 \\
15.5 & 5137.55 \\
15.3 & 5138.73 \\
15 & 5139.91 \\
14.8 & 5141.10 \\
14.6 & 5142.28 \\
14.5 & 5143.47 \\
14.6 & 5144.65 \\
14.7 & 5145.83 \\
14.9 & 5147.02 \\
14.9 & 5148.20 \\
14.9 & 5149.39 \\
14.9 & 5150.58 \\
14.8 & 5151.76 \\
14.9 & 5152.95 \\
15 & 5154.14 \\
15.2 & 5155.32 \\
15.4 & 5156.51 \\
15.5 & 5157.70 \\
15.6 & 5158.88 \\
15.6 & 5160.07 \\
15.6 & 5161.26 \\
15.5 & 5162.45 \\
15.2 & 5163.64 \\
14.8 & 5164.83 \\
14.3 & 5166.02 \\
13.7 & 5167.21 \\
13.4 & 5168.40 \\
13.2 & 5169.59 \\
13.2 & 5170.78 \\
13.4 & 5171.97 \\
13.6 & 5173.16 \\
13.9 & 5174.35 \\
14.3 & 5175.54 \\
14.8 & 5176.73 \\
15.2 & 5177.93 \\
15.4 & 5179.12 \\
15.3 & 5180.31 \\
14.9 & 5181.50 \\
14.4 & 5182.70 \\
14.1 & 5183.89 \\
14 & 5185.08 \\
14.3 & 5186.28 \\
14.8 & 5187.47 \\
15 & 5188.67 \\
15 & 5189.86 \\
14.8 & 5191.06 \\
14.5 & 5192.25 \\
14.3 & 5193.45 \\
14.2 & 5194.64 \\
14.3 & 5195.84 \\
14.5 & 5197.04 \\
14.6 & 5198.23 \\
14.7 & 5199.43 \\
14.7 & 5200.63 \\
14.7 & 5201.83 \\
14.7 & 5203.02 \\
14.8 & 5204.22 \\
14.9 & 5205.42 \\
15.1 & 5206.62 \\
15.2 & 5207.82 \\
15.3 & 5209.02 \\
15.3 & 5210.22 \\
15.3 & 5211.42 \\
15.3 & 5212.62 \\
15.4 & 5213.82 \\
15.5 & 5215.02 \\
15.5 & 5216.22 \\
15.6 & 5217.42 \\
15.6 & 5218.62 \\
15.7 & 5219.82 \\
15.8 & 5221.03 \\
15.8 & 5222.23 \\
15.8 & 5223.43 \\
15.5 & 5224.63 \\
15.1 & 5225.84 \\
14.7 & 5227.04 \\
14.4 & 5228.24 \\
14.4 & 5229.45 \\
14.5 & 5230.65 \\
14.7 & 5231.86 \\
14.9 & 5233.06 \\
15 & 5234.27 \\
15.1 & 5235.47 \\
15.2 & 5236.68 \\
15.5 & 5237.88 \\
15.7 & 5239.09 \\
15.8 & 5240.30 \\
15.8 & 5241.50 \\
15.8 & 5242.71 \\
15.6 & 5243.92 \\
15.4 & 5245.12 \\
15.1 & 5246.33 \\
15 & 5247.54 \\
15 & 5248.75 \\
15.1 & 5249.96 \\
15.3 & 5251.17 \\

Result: 1.12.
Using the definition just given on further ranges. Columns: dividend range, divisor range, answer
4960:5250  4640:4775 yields 1.20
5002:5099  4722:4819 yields 1.12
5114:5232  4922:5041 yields 1.05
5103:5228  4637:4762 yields 1.22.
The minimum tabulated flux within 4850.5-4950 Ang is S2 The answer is 12.5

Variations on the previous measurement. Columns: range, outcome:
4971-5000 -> 14.8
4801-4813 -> 14.9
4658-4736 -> 13.3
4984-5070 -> 14.1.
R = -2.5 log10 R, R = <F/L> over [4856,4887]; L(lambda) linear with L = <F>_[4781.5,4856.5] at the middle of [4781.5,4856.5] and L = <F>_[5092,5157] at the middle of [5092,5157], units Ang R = 0.05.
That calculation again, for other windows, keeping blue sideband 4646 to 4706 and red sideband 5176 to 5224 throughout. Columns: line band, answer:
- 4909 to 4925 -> -0.04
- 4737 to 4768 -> -0.02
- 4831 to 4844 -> -0.05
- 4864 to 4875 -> 0.02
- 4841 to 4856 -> -0.06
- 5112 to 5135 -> -0.04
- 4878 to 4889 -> -0.04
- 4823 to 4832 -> -0.02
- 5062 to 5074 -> -0.05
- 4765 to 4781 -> -0.03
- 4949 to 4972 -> -0.05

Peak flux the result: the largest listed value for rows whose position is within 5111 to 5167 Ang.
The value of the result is 16.1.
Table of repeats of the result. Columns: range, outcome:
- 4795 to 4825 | 15.9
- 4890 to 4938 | 16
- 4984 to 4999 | 15.6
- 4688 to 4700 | 15.5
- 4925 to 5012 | 16.3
